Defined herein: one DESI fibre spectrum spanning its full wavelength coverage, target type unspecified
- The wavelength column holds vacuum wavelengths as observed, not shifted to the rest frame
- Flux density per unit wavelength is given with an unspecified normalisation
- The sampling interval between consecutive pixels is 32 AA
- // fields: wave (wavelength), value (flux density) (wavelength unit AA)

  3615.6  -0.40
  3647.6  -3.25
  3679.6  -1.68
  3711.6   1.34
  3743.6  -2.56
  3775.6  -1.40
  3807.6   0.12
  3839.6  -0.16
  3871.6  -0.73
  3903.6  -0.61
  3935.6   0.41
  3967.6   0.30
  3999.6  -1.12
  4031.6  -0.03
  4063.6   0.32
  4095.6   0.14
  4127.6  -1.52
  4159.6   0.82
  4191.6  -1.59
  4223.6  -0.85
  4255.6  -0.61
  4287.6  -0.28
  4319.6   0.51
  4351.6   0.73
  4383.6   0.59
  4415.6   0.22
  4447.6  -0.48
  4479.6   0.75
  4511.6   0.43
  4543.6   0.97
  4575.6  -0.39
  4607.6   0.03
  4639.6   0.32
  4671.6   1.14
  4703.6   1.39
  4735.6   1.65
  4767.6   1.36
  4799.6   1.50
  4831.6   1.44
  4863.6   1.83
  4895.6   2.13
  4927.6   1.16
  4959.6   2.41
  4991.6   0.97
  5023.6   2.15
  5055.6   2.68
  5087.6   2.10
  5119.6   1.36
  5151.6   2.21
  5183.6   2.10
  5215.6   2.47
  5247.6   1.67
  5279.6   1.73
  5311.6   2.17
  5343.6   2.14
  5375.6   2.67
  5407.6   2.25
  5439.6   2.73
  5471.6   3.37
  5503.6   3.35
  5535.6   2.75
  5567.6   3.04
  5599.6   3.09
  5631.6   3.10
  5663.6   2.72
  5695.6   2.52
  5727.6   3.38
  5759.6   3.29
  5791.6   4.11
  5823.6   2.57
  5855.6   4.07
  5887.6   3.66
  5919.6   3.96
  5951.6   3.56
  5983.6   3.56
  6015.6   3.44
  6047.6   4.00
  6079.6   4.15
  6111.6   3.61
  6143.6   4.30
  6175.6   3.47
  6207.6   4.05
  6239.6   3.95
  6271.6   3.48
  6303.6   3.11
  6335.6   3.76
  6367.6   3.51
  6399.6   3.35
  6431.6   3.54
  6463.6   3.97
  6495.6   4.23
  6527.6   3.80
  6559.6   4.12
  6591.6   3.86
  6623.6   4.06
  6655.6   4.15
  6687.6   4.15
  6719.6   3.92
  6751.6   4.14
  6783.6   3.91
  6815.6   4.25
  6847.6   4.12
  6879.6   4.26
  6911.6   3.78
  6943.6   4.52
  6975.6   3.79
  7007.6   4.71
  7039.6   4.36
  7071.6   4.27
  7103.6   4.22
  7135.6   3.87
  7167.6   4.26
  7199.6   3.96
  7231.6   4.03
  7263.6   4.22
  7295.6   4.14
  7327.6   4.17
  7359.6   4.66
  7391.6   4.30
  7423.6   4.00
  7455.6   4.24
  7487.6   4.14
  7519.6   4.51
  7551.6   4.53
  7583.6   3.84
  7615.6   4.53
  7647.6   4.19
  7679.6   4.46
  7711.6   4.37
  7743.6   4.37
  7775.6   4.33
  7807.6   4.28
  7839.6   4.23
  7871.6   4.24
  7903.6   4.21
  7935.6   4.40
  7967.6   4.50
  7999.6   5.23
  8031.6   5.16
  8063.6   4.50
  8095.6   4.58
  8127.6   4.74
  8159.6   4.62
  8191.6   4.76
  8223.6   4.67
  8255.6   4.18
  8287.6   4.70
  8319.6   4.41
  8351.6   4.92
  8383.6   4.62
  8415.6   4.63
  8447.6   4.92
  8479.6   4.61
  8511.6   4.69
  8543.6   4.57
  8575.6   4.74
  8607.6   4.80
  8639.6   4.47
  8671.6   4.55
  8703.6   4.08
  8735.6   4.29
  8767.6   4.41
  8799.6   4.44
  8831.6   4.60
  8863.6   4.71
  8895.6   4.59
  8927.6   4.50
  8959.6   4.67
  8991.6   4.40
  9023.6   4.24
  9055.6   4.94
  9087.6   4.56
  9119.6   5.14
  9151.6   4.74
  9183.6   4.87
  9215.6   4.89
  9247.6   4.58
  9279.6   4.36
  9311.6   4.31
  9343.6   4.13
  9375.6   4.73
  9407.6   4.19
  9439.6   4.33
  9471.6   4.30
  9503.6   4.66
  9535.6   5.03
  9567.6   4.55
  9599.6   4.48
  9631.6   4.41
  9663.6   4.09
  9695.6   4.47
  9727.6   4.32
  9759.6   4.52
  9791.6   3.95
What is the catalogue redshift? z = 0.221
